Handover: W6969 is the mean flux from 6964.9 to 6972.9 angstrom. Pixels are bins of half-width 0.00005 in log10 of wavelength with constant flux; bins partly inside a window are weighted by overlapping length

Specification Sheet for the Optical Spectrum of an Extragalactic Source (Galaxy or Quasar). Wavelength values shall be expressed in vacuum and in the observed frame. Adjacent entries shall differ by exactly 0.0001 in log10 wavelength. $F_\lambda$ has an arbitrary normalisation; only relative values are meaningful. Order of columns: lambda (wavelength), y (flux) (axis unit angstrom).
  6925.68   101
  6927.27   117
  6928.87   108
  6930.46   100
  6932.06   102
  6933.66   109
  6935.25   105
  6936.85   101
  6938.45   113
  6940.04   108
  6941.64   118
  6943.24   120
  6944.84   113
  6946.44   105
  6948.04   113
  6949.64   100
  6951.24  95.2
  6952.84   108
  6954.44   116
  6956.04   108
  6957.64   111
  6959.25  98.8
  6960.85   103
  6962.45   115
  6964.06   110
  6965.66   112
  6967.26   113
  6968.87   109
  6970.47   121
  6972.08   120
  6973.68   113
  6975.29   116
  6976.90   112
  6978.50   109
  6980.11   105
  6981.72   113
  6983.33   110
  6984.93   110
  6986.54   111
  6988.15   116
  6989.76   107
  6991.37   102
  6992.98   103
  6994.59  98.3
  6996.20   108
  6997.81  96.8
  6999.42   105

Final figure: 115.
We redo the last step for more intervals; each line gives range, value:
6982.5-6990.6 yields 111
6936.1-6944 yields 112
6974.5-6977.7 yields 114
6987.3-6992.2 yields 108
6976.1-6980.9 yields 109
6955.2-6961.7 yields 105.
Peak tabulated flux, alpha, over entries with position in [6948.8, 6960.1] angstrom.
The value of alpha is 116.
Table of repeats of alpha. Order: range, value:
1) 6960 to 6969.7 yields 115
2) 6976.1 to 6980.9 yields 112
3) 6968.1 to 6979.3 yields 121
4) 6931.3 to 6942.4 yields 118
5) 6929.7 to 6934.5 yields 109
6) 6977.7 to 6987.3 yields 113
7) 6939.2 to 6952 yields 120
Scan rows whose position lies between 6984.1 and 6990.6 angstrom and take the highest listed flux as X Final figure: 116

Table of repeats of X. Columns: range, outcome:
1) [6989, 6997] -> 108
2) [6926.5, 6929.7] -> 117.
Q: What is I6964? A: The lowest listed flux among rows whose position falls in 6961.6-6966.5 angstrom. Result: 110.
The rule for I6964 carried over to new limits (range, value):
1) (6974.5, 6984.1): 105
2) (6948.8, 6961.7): 95.2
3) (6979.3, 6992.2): 102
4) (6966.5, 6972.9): 109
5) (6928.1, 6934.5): 100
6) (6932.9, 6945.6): 101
